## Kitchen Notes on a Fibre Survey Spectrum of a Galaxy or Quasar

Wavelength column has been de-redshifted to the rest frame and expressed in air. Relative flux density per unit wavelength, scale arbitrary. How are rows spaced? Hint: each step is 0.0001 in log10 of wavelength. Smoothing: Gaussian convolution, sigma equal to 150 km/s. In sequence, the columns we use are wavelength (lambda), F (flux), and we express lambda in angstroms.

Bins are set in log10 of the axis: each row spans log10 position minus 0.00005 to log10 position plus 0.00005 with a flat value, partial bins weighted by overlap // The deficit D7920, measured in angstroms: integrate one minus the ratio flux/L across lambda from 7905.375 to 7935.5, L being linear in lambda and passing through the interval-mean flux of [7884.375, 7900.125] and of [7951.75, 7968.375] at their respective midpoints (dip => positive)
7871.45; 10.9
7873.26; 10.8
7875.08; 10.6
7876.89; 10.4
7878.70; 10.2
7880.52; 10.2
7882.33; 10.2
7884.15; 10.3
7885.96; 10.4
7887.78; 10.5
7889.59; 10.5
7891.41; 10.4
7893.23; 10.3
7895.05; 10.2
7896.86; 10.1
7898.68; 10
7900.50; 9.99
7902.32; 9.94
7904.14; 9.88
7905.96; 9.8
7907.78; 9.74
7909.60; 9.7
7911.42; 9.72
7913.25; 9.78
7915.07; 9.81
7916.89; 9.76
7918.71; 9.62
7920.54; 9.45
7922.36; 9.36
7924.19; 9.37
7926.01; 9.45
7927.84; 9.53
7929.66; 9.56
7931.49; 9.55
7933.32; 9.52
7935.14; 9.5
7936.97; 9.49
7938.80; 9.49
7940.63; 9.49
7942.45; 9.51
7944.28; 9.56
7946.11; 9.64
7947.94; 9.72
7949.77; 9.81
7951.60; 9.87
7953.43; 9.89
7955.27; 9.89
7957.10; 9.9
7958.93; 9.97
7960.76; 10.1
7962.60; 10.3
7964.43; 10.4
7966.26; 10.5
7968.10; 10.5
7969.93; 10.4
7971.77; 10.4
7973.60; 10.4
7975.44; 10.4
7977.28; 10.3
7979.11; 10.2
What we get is 1.84 angstroms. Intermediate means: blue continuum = 10.3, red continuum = 10.1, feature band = 9.6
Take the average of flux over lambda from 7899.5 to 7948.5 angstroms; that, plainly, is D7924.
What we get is 9.63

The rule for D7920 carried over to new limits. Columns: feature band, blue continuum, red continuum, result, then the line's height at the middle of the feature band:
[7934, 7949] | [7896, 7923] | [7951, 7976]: 0.7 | 10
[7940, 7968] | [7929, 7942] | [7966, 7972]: 0.3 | 10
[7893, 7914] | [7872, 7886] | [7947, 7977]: 0.8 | 10.3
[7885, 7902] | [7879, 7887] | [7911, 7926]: -0.3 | 10.1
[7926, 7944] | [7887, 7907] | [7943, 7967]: 0.9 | 10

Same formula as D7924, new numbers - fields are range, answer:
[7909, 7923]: 9.65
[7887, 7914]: 10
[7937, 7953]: 9.64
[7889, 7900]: 10.2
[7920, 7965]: 9.69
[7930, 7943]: 9.51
